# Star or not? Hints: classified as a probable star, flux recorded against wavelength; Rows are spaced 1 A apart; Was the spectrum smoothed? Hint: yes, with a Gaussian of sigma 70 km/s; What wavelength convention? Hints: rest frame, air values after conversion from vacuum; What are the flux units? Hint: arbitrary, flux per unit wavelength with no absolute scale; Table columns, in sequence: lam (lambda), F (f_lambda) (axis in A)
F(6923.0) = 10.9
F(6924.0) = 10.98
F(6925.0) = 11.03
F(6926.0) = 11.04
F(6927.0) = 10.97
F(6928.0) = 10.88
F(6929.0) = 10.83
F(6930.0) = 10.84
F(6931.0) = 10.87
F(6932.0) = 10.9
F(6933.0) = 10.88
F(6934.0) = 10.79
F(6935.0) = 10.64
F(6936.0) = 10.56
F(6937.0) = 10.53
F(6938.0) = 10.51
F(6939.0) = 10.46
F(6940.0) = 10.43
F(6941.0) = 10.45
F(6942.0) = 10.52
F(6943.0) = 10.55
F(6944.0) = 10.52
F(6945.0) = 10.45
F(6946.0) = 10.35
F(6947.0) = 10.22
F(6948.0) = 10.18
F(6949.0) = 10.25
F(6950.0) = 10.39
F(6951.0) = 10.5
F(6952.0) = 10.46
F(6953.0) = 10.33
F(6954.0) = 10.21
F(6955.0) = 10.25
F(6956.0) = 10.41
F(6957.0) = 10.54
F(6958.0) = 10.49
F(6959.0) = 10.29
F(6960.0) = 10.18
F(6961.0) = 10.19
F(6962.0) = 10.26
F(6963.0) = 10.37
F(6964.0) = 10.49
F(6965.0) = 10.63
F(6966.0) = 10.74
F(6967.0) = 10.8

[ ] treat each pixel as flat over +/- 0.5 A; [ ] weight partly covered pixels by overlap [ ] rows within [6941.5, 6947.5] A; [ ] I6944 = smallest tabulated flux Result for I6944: 10.22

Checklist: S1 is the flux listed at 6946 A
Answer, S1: 10.35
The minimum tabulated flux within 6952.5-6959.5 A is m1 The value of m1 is 10.21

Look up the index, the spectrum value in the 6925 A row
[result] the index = 11.03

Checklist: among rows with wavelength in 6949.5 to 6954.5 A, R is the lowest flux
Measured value 10.21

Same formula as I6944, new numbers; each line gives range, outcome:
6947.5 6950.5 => 10.18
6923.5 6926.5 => 10.98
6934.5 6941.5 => 10.43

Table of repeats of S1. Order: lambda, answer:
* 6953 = 10.33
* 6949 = 10.25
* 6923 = 10.9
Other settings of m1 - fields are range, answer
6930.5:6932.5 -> 10.87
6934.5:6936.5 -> 10.56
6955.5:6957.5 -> 10.41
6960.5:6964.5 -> 10.19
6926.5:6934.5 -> 10.79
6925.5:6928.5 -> 10.88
